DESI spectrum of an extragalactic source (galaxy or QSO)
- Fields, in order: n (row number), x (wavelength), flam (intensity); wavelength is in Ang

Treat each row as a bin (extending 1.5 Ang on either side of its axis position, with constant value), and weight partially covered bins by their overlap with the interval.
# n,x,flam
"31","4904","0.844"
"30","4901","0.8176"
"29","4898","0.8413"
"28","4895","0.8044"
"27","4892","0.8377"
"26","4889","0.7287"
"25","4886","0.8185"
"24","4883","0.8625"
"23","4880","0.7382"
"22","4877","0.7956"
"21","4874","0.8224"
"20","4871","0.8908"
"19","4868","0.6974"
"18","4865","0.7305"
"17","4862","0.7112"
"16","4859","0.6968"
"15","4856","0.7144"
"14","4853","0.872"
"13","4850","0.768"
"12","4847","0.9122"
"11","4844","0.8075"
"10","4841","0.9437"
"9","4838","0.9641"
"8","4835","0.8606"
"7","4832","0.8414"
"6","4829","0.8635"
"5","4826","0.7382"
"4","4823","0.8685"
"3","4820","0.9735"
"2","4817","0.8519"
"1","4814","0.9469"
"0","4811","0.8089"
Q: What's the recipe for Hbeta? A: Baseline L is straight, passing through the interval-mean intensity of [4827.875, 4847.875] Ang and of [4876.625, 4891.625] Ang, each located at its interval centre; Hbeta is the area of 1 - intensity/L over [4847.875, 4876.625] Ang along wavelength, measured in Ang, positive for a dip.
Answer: 2.2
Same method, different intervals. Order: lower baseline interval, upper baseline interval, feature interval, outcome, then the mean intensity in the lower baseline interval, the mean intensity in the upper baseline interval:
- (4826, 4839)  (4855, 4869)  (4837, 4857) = -1.69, 0.863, 0.71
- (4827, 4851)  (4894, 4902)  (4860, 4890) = 2.19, 0.87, 0.822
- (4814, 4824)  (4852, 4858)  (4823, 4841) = -0.07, 0.907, 0.779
